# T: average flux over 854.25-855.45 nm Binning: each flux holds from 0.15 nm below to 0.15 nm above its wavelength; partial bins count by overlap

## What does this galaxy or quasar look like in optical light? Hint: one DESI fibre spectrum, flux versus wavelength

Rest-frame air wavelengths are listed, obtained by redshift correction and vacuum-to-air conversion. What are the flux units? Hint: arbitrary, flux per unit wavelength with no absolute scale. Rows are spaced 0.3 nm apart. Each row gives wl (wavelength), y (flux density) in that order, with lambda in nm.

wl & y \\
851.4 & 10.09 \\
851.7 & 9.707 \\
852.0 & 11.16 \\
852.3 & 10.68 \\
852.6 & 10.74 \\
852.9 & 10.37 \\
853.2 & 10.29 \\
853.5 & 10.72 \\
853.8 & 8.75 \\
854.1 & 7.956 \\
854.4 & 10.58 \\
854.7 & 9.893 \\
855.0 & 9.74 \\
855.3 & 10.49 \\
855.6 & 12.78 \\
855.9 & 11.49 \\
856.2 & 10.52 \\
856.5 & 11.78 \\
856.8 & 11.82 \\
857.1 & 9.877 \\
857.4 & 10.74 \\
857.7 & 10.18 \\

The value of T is 10.2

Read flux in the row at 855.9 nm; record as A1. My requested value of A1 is 11.49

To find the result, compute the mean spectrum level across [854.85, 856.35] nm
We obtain 11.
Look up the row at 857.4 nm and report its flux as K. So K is 10.74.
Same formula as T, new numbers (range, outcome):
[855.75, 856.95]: 11.4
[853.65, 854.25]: 8.35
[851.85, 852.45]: 10.9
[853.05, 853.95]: 9.92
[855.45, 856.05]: 12.1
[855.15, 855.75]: 11.6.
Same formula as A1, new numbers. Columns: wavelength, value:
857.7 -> 10.18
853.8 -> 8.75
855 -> 9.74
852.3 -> 10.68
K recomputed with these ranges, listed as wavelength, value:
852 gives 11.16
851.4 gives 10.09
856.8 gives 11.82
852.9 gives 10.37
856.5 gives 11.78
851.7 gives 9.707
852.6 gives 10.74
